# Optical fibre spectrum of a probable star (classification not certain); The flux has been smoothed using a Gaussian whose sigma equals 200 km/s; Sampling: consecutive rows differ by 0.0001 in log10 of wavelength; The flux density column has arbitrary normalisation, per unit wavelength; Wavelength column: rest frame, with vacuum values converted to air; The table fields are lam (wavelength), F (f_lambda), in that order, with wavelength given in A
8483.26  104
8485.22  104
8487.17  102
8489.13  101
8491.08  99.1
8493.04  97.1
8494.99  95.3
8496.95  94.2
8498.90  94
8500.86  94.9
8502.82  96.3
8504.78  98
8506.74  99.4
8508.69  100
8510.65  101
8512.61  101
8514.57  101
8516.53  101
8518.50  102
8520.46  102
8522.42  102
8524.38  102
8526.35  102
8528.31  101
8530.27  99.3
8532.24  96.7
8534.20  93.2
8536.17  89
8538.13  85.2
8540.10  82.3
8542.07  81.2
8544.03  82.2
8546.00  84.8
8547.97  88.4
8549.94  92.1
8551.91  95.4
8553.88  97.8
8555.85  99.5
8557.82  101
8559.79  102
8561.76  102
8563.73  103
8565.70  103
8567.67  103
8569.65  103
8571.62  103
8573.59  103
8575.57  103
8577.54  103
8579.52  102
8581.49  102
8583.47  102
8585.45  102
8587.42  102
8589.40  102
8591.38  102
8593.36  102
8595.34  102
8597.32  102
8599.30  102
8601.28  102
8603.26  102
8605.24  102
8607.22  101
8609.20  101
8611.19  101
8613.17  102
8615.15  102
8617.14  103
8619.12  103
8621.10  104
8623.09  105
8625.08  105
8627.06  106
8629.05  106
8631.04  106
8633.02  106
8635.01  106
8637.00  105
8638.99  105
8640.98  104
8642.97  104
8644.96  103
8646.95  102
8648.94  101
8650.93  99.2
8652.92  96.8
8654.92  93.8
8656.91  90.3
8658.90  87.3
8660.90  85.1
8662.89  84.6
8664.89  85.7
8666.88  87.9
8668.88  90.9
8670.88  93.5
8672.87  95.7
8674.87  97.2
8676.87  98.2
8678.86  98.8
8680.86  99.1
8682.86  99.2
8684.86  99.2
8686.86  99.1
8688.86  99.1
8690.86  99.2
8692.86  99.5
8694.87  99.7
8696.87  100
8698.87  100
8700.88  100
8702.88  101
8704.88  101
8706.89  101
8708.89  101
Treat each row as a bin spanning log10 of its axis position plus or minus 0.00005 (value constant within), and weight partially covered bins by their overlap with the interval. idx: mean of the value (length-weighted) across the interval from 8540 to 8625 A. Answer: 99.8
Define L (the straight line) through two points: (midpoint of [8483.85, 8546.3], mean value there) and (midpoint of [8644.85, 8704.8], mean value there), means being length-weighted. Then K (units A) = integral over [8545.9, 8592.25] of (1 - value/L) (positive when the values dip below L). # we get -1.9 A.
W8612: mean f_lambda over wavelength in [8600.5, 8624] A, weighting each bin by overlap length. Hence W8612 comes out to 102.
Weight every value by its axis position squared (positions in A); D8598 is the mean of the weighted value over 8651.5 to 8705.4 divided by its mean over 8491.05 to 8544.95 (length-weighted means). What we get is 1.03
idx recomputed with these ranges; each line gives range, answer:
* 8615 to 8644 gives 105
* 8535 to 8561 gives 90.9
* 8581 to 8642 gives 103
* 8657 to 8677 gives 90.3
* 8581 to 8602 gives 102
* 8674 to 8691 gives 98.8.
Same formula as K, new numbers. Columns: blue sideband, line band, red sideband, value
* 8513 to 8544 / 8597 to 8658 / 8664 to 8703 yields -3.6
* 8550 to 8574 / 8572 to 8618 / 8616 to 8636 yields 0.4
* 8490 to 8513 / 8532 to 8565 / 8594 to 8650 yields 2.3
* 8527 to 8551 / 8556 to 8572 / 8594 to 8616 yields -1.4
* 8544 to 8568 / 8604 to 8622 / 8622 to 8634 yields 0.3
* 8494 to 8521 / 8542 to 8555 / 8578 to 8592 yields 1.4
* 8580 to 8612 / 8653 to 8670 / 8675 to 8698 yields 1.9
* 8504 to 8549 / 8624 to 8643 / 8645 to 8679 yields -2.3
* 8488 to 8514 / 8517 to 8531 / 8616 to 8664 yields -0.5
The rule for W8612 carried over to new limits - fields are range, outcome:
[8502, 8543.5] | 96.8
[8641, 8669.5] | 94.1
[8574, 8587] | 102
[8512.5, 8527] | 102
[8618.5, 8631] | 105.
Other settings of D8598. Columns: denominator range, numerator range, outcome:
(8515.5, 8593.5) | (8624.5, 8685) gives 1.02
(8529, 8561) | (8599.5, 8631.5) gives 1.14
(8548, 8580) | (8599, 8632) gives 1.04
